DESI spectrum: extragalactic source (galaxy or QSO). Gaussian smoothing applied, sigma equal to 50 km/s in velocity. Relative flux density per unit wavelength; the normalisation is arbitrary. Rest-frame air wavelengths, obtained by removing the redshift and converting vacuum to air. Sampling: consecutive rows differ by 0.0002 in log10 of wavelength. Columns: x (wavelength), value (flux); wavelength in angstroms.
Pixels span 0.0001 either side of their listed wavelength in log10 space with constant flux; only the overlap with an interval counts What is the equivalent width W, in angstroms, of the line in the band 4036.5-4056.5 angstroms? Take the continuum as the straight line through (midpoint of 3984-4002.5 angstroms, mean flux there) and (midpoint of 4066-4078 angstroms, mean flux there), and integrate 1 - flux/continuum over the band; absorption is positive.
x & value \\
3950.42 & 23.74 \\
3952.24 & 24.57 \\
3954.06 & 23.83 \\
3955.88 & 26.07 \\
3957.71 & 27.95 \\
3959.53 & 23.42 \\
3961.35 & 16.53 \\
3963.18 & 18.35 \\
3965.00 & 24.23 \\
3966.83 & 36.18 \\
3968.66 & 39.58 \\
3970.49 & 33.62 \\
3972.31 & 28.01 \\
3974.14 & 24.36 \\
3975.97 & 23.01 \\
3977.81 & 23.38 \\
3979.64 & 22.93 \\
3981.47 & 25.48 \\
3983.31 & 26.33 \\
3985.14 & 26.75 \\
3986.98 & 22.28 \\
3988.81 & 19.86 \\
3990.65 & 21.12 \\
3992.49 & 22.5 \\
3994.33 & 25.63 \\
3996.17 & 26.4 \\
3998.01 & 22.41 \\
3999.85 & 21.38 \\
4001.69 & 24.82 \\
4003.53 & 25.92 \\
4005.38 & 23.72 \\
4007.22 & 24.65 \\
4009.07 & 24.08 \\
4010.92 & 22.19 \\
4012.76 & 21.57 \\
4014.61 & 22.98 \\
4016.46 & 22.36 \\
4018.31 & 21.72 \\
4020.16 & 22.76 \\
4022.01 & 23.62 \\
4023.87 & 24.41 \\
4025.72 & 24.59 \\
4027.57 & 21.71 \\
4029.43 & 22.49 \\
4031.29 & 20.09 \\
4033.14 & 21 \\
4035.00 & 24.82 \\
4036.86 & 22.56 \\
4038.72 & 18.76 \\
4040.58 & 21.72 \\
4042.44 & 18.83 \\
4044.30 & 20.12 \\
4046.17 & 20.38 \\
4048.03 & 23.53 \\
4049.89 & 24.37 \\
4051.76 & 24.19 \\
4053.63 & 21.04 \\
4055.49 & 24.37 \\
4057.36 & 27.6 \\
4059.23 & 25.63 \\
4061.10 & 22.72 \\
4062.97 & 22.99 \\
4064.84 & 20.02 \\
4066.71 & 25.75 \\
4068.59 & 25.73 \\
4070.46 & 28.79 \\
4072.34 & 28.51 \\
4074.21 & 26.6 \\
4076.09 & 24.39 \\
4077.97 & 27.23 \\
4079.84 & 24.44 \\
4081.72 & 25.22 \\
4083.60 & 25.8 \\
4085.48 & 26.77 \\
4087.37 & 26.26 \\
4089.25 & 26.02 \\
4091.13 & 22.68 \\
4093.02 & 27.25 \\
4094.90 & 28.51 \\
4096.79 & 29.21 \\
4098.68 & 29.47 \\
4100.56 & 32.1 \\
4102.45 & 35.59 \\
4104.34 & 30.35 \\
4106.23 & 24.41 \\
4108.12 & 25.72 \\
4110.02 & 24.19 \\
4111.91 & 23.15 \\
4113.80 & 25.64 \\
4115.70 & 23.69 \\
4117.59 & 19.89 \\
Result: 3.0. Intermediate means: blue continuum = 23.4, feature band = 21.8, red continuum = 26.7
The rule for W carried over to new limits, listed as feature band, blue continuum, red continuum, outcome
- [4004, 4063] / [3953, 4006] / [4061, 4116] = 6.8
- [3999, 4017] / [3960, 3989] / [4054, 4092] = 1.6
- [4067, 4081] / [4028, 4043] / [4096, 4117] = -1.0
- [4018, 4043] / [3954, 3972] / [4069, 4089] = 4.3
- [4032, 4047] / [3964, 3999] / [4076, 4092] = 2.7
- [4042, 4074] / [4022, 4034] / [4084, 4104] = 1.6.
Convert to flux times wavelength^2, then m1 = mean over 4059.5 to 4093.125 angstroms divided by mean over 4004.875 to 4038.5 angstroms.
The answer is 1.15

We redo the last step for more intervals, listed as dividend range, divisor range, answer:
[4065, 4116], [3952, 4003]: 1.13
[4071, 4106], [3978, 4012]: 1.21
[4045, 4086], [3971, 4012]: 1.07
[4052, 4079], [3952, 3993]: 1.04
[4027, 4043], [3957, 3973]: 0.80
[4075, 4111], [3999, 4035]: 1.23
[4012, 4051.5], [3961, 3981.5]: 0.86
